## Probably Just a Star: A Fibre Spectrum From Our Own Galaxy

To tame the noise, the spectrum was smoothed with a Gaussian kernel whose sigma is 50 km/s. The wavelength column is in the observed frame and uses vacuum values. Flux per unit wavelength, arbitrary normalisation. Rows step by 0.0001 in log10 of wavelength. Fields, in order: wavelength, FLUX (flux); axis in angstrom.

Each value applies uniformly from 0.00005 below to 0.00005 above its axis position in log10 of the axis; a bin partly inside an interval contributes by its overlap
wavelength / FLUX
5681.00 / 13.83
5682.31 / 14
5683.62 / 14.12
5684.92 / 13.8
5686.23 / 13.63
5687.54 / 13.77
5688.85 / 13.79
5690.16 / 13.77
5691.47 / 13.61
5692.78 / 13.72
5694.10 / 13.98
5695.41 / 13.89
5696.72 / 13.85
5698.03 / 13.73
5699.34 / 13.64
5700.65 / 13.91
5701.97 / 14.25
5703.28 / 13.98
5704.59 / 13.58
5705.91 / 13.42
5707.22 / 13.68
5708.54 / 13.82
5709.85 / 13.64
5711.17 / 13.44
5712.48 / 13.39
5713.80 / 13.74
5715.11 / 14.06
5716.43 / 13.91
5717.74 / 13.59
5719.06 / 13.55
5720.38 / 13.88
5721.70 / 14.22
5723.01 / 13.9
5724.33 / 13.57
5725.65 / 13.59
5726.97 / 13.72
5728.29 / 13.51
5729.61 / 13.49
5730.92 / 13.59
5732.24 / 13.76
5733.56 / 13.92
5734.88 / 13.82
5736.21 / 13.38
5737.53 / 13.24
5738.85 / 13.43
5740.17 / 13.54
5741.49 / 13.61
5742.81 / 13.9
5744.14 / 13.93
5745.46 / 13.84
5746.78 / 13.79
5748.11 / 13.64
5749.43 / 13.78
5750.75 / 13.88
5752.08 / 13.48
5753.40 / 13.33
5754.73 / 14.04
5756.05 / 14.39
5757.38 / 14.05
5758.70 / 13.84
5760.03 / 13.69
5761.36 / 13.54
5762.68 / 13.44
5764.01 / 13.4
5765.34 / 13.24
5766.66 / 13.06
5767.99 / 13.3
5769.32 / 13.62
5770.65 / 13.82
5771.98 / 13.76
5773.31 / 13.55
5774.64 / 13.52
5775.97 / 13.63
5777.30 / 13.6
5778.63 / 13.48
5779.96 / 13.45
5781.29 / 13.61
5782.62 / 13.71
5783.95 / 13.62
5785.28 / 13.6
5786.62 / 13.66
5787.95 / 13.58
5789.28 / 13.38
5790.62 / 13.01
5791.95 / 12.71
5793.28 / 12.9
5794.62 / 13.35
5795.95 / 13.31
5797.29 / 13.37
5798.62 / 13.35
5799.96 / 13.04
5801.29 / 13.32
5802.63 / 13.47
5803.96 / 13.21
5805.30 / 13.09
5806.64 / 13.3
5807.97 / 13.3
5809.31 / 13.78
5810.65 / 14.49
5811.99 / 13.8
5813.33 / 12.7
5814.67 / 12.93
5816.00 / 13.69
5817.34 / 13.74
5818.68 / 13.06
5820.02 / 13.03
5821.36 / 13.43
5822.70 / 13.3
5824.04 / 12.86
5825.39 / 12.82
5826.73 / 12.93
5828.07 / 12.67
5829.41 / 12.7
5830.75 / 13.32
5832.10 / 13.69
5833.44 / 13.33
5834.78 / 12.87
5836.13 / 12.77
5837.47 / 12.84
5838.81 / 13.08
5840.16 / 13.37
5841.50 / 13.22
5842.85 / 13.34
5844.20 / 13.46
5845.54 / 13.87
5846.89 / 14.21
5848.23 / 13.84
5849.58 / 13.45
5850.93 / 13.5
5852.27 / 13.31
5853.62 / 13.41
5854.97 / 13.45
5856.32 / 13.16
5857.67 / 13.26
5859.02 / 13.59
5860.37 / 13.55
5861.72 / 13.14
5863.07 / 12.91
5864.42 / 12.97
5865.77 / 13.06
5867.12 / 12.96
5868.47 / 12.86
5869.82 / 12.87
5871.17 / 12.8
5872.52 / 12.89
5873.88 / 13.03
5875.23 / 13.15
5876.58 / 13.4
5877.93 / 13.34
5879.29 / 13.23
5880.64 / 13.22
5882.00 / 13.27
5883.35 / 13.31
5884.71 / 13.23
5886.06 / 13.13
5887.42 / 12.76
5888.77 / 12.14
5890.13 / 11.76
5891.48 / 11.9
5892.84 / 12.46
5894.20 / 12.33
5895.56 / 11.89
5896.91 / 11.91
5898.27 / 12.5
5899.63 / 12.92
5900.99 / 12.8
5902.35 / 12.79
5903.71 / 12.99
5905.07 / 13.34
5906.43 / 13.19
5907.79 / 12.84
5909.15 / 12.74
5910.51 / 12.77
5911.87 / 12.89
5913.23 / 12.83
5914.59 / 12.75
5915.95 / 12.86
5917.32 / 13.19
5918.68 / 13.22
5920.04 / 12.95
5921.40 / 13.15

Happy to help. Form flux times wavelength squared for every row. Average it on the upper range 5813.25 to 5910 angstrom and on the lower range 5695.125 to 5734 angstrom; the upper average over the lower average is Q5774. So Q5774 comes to 1.00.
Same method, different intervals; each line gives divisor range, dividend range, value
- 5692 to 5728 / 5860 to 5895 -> 0.99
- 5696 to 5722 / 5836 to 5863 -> 1.02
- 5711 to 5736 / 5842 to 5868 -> 1.02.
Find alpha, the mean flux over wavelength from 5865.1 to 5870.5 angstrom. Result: 12.9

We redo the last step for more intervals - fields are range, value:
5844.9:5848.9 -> 14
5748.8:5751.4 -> 13.9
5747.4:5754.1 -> 13.6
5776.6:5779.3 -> 13.5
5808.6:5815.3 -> 13.5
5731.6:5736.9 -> 13.7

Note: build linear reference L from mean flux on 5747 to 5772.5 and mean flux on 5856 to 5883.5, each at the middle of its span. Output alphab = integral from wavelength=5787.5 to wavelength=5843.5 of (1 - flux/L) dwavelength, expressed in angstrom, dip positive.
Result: 0.7 angstrom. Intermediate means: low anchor 13.6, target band 13.2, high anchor 13.1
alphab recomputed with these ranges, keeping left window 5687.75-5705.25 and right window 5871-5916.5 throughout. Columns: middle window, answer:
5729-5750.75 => -0.1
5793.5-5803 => 0.0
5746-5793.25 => -0.4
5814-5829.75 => 0.1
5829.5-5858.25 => -0.6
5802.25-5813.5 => -0.2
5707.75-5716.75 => 0.0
